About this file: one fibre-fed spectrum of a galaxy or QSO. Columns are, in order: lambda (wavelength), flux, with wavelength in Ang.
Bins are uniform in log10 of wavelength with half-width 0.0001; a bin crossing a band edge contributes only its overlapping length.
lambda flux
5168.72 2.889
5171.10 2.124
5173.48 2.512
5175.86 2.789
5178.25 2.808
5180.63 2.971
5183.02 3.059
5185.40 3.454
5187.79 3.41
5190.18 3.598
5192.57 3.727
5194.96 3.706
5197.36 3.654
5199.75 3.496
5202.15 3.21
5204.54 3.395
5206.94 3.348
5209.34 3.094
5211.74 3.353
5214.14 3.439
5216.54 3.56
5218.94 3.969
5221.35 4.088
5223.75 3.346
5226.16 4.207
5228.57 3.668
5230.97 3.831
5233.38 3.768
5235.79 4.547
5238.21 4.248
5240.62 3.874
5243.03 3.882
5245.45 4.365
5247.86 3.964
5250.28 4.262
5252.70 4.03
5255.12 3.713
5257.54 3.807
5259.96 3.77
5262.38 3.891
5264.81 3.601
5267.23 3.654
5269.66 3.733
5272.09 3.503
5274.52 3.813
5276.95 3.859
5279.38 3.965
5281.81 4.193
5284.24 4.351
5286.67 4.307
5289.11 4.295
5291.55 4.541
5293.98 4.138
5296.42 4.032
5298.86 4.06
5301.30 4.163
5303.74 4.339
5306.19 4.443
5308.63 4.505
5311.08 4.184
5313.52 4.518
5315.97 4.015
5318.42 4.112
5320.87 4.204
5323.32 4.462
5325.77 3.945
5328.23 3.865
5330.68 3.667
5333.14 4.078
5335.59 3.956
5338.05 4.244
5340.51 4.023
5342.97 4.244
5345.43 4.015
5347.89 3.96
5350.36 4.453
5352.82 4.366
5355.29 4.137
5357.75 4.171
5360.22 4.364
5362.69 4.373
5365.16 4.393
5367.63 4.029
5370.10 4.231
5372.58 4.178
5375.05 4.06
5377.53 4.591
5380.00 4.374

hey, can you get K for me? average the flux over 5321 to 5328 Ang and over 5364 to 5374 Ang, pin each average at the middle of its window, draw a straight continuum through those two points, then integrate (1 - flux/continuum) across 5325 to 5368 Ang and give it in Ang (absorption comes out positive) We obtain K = 0.5 Ang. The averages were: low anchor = 4.15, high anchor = 4.2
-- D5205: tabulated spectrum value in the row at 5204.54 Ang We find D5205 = 3.395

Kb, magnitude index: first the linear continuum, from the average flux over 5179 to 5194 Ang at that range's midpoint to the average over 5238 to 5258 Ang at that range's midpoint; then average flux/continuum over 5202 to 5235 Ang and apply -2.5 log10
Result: 0.03 mag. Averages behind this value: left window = 3.36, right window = 4.01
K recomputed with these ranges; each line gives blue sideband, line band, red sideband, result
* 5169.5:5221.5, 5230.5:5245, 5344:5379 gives -2.14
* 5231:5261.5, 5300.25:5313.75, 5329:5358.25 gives -0.93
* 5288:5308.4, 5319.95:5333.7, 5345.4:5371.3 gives 0.71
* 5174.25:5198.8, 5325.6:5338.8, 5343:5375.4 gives 0.40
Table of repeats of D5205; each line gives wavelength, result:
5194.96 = 3.706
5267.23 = 3.654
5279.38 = 3.965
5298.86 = 4.06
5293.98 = 4.138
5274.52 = 3.813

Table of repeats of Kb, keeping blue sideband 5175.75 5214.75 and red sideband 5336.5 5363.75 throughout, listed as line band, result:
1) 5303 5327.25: -0.07 mag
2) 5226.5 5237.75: -0.13 mag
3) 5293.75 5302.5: -0.05 mag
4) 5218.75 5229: -0.11 mag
